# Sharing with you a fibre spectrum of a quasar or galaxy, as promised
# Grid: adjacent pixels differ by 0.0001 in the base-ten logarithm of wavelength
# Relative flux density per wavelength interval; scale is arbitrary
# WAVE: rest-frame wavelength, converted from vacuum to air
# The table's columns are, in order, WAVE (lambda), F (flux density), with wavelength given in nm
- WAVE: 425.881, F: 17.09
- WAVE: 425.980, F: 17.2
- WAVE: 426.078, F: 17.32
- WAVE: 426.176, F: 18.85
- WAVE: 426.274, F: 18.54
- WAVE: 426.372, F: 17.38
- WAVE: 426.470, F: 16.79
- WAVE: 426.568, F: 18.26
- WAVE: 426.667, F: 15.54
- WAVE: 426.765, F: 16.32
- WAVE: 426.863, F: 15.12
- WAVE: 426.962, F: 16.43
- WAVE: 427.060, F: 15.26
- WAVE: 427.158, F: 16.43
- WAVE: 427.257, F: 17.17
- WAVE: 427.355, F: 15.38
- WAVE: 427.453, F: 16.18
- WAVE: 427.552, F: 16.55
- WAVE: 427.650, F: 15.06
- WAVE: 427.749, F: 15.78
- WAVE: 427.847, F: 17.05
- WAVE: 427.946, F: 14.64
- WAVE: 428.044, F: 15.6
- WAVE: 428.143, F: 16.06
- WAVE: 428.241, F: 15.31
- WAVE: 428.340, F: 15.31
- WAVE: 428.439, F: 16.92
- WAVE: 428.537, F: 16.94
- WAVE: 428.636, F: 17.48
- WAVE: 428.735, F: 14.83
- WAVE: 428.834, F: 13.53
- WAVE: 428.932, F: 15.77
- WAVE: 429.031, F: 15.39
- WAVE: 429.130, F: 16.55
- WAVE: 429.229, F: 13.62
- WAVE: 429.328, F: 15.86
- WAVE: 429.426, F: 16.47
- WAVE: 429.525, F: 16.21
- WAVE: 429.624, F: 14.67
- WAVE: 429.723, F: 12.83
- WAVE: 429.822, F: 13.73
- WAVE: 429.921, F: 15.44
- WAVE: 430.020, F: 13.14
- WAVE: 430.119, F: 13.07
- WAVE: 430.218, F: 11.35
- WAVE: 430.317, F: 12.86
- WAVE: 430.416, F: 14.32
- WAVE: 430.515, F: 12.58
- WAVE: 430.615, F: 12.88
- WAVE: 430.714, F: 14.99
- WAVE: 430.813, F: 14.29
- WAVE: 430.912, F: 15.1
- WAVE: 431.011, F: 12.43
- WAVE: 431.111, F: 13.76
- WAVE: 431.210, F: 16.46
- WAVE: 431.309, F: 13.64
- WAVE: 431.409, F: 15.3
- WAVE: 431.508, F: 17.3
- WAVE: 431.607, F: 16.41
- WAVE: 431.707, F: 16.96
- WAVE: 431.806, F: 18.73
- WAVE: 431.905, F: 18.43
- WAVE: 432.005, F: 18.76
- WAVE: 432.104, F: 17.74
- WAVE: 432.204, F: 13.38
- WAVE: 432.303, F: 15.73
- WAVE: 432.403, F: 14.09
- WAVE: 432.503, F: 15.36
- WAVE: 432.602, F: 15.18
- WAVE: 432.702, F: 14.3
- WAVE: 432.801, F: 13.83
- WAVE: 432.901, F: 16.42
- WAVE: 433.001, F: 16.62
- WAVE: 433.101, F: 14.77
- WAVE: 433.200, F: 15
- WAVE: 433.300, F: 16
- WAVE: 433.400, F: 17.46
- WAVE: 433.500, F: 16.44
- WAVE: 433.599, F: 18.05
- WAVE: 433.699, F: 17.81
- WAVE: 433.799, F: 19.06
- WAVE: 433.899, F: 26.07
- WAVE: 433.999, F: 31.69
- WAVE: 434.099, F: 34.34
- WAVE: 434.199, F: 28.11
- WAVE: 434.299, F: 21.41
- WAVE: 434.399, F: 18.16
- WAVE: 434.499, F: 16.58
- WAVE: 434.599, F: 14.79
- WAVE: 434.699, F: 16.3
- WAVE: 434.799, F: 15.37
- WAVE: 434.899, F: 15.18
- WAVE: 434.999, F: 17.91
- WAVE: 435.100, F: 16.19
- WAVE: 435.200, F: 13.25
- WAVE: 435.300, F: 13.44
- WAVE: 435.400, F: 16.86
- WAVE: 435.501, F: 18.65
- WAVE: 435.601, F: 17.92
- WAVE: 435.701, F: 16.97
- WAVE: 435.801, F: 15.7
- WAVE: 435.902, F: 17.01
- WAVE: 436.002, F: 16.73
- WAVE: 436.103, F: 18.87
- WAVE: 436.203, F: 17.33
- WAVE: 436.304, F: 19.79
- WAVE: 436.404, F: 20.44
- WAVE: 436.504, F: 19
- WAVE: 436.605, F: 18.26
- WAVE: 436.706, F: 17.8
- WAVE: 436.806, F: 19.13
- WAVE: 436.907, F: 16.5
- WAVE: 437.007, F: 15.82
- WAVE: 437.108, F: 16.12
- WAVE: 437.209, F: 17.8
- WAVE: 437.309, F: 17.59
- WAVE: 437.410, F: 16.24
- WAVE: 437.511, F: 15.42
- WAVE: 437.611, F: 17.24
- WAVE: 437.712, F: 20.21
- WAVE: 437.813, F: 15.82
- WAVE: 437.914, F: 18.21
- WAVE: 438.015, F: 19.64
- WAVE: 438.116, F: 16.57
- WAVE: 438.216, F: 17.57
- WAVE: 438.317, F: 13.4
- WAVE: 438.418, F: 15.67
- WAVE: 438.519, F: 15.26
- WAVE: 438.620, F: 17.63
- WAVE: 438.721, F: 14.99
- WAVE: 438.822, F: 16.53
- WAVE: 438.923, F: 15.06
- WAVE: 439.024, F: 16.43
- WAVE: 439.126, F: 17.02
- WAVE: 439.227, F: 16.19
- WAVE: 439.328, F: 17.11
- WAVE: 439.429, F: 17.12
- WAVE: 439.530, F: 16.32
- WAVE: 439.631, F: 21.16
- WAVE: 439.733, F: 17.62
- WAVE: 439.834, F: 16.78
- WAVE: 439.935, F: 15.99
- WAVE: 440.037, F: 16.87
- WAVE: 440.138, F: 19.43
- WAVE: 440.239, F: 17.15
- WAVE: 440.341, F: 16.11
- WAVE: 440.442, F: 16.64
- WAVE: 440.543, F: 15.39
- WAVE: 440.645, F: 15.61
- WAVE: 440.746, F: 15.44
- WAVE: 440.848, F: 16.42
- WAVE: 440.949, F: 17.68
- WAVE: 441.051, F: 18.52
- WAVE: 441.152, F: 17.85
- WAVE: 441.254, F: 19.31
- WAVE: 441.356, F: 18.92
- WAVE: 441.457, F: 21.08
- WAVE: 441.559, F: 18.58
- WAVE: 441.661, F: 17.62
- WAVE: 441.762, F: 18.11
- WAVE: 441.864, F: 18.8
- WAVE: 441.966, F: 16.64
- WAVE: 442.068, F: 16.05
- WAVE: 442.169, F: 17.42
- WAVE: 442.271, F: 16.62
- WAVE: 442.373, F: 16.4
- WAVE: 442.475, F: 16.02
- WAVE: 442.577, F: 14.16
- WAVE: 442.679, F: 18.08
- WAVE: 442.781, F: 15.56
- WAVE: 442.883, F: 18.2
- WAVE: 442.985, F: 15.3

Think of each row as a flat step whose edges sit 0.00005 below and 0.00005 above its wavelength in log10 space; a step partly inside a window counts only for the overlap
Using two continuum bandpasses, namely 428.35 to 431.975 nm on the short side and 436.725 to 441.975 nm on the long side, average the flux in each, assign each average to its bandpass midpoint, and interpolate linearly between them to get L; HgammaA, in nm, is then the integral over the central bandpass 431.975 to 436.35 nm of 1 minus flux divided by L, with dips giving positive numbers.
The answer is -0.49 nm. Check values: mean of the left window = 15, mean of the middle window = 17.7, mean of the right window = 17.2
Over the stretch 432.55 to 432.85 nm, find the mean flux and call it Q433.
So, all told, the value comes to 14.5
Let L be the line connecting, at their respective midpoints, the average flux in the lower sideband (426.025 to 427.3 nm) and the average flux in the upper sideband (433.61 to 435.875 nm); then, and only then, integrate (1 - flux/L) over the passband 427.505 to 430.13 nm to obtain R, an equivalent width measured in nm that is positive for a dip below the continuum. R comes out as 0.32 nm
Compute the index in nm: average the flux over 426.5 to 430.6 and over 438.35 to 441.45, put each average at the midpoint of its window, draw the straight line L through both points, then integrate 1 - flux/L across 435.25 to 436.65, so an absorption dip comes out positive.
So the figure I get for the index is -0.11 nm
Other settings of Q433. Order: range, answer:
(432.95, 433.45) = 16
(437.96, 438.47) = 16.6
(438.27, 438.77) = 15.4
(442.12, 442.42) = 16.8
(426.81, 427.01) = 15.7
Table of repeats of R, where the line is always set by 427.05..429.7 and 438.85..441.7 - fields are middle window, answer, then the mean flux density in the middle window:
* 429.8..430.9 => 0.17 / 13.6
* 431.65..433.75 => 0.01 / 16.2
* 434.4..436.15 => 0.03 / 16.4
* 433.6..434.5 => -0.40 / 23.8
